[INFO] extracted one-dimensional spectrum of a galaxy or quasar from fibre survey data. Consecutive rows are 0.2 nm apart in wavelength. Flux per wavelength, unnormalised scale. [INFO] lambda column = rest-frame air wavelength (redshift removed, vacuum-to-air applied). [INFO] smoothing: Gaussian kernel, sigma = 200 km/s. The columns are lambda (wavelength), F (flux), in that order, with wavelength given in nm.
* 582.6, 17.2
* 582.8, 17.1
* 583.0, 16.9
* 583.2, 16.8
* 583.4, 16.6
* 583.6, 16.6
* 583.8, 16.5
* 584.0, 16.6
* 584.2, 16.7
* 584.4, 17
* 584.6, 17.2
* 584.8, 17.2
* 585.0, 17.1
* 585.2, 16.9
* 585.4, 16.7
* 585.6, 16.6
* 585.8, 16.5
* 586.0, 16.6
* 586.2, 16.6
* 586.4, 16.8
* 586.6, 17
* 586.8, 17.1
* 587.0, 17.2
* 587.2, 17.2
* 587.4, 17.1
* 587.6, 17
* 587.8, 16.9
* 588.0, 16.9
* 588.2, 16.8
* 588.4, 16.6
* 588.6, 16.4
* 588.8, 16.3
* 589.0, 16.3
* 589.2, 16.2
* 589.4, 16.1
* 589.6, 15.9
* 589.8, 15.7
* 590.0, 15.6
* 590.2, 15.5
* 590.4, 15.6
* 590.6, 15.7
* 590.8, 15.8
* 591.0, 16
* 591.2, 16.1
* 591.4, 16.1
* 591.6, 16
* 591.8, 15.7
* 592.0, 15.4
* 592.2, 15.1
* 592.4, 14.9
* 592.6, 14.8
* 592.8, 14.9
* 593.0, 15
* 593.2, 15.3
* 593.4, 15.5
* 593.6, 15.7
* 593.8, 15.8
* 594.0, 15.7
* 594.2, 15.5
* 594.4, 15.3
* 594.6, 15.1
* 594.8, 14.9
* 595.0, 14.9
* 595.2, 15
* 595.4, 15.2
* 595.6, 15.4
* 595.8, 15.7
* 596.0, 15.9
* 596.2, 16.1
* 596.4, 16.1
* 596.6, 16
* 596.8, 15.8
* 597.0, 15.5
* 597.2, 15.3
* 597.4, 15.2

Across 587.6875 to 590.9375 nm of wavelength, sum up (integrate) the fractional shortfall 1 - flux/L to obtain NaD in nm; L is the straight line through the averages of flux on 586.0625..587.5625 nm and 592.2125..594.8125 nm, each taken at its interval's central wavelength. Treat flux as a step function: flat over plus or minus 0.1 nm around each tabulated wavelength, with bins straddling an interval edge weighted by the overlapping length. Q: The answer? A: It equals 0.04 nm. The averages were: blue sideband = 17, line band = 16.1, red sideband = 15.3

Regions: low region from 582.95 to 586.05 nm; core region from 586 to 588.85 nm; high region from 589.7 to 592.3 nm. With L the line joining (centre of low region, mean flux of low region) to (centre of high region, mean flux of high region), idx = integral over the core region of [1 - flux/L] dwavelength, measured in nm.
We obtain -0.10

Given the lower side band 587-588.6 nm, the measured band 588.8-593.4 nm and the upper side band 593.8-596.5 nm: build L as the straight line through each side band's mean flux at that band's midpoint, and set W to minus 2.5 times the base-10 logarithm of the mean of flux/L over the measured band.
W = 0.04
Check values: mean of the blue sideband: 16.9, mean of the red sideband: 15.5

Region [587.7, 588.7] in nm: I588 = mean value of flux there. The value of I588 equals 16.7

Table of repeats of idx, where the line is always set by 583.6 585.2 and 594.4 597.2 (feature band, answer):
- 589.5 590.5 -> 0.03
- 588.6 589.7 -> 0.01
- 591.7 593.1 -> 0.07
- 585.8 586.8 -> -0.01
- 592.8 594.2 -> 0.03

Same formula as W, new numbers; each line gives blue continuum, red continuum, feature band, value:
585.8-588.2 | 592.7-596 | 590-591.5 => 0.02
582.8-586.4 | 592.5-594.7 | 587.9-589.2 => -0.03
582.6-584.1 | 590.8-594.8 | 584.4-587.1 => -0.03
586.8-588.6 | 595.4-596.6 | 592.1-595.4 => 0.06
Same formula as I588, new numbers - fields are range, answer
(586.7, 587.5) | 17.1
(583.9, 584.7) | 16.9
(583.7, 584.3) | 16.6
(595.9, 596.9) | 16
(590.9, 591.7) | 16.1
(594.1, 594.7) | 15.3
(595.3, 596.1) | 15.5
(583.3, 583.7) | 16.6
